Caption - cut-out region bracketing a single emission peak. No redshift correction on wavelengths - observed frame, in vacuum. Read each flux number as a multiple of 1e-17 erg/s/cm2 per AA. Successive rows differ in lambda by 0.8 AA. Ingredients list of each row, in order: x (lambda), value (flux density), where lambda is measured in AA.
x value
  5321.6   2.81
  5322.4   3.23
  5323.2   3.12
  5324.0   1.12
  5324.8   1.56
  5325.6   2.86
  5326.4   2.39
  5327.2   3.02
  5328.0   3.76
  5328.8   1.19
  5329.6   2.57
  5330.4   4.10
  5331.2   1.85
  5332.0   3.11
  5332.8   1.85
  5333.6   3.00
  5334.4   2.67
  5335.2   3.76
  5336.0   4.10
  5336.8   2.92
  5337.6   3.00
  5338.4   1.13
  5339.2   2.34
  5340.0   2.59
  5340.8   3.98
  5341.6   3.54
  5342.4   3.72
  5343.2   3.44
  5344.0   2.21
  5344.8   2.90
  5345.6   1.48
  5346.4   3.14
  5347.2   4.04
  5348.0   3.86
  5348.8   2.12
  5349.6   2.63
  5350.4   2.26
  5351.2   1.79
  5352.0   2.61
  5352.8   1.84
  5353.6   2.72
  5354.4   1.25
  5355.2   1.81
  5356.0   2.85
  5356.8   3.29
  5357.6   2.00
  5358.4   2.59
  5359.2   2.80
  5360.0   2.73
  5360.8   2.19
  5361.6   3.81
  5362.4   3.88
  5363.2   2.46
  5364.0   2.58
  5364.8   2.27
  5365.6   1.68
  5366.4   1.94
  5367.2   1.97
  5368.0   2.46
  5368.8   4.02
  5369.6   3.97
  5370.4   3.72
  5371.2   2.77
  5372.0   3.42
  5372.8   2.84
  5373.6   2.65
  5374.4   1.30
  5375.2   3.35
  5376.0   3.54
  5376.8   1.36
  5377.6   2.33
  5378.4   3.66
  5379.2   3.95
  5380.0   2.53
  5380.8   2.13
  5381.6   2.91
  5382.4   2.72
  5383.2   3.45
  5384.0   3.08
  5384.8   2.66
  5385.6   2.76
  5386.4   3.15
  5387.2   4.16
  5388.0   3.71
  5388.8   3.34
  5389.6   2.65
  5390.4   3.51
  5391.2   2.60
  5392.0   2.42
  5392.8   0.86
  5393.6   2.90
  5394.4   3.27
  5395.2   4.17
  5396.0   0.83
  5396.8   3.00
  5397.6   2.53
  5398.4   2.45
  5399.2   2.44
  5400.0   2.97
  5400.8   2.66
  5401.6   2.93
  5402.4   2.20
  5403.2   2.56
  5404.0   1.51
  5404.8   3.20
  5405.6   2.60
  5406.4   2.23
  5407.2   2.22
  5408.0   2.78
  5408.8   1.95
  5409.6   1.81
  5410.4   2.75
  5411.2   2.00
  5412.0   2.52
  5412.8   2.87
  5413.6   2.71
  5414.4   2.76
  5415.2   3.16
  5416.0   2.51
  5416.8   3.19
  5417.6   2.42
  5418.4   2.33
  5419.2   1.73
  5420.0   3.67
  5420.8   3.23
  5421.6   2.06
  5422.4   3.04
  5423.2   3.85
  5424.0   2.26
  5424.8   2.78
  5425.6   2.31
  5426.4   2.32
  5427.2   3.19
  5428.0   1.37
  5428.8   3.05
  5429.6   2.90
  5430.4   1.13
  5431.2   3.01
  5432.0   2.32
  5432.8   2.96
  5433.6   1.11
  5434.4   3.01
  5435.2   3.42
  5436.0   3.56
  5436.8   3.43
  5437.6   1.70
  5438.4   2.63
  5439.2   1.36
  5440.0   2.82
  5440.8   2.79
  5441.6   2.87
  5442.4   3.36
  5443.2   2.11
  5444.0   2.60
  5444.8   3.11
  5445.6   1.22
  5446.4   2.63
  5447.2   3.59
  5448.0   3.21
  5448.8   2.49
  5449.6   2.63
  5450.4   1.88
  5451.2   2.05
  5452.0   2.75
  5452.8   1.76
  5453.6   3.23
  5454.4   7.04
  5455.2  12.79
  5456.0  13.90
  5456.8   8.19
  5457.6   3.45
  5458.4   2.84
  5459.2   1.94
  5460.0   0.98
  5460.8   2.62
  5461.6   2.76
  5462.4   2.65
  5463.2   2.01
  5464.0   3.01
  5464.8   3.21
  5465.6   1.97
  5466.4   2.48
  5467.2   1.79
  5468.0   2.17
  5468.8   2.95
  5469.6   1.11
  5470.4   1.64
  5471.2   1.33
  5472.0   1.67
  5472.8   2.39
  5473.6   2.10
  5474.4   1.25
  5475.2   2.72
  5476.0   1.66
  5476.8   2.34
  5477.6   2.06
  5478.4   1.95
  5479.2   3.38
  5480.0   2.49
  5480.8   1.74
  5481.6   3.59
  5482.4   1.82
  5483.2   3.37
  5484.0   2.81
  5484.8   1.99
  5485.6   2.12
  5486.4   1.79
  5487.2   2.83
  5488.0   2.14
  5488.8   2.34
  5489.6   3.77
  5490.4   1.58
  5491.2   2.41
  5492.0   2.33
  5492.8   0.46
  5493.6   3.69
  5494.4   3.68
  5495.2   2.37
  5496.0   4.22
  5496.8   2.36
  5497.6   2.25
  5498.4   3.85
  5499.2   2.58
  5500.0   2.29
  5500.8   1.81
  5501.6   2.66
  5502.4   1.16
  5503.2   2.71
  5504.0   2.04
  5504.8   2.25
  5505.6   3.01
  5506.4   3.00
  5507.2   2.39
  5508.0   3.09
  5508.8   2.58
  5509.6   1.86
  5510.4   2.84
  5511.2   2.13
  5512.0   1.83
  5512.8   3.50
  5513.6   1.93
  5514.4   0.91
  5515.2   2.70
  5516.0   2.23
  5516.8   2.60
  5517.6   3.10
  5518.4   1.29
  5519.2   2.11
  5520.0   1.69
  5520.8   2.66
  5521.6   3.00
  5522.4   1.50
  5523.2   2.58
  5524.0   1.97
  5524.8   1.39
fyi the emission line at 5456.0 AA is H-beta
